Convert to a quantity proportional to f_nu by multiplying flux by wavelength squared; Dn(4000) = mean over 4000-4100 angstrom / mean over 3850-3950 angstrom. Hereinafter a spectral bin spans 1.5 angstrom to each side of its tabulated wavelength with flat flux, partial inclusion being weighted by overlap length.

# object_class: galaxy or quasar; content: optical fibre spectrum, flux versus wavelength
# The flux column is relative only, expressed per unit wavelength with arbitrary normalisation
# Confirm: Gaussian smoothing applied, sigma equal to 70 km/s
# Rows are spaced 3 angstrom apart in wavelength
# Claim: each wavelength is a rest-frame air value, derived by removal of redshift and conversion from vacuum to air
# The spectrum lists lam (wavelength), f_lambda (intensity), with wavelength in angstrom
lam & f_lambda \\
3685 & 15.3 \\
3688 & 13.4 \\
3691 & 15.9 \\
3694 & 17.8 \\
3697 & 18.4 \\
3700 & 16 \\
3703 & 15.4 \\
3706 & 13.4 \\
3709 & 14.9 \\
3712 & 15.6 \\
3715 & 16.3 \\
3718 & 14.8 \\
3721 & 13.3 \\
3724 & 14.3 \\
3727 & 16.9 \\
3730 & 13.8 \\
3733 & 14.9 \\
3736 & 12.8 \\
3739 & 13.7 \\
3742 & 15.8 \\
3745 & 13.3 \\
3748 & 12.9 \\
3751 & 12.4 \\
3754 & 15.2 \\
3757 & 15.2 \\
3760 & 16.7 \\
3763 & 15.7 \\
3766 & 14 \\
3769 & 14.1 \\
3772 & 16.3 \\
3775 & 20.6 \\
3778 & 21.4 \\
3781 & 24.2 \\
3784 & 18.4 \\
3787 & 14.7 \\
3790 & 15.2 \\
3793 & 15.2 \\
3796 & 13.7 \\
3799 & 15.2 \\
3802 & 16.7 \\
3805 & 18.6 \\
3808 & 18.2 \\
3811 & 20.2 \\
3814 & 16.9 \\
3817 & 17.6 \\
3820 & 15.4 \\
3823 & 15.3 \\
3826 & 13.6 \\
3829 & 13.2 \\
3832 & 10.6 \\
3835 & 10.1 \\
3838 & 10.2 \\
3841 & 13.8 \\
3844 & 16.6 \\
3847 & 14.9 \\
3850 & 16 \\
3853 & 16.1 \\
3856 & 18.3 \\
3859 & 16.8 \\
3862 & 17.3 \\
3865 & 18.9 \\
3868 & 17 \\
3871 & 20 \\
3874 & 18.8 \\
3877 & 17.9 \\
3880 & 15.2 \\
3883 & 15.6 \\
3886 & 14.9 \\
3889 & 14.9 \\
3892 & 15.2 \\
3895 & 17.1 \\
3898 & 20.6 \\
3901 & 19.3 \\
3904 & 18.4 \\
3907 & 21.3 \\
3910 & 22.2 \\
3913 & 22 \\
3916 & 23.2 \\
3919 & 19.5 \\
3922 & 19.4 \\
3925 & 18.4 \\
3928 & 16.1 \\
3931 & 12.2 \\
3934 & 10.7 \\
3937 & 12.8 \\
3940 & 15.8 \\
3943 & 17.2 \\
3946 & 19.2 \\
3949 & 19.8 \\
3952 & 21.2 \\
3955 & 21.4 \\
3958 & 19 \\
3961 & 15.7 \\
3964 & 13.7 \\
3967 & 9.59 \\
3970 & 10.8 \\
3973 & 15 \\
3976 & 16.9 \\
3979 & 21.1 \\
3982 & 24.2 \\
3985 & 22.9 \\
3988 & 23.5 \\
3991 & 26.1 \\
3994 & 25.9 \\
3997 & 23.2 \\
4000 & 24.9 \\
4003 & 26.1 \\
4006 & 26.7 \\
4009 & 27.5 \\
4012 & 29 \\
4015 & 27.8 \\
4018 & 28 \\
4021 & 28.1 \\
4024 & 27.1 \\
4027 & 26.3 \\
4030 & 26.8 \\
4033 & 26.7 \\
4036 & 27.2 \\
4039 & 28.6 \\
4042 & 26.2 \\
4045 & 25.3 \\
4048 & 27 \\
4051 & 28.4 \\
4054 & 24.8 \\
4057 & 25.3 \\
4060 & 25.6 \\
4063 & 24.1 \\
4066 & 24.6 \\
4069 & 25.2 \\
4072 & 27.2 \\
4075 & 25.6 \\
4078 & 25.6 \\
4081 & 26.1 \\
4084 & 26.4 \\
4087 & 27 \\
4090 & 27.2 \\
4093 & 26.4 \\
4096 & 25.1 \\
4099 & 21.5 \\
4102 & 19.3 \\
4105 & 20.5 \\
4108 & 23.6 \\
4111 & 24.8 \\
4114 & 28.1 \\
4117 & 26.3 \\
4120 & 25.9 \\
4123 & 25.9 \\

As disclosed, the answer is 1.62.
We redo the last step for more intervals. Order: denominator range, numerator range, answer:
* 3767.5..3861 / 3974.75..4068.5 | 1.78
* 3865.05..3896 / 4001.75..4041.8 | 1.75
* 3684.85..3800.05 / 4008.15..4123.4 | 1.96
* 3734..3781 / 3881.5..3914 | 1.26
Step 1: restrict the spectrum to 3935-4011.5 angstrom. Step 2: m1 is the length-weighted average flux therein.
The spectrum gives 20.1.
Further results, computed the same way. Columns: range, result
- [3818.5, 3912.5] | 16.4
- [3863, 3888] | 17.2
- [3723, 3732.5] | 15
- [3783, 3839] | 15.2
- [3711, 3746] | 14.6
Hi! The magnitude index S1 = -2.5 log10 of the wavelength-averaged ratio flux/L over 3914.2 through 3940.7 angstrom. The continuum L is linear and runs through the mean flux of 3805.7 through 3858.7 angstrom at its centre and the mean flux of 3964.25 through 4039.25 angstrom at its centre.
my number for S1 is 0.20 mag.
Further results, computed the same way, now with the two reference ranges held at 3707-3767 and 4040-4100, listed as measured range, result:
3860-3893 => 0.14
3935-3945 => 0.37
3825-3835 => 0.42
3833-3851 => 0.33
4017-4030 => -0.13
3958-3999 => 0.19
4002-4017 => -0.16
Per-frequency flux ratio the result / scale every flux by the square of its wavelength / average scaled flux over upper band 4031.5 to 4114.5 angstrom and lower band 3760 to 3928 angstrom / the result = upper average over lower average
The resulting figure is 1.68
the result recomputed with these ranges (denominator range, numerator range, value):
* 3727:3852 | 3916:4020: 1.43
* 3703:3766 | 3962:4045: 1.87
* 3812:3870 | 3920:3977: 1.11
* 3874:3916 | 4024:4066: 1.55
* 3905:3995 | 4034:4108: 1.46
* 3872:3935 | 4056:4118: 1.54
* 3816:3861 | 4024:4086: 2.01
